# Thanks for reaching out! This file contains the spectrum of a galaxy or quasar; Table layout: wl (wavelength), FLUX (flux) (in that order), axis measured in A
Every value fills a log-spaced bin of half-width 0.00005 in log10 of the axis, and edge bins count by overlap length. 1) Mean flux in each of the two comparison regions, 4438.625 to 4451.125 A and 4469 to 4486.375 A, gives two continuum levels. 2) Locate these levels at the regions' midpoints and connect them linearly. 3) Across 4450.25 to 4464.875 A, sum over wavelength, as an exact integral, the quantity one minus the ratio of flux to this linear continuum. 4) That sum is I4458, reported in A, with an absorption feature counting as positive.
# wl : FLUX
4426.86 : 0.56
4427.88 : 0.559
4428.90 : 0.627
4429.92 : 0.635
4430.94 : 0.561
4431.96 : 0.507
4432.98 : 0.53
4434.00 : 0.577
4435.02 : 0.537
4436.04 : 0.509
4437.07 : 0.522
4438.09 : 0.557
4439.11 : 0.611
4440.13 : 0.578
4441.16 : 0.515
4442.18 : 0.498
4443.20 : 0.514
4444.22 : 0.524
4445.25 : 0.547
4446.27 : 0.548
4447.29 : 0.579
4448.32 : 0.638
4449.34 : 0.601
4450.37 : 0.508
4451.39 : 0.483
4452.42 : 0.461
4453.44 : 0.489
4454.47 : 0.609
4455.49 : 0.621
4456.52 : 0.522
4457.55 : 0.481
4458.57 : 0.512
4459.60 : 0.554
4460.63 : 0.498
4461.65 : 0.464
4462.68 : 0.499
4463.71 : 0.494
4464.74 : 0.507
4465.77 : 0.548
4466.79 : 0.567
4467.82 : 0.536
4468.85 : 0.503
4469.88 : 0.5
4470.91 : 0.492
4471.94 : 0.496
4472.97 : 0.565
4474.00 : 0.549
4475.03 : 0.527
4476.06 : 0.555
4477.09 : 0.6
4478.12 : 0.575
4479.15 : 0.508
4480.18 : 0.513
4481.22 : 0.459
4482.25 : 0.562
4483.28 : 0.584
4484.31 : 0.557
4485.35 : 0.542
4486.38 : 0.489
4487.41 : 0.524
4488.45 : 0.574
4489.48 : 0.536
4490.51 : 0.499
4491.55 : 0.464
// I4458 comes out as 0.87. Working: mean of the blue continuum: 0.554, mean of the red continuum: 0.534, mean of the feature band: 0.514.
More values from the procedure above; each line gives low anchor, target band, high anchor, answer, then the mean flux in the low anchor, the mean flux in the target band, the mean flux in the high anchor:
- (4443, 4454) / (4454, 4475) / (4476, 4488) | 0.5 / 0.536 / 0.526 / 0.538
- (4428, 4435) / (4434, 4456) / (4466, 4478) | 0.5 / 0.57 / 0.546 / 0.537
